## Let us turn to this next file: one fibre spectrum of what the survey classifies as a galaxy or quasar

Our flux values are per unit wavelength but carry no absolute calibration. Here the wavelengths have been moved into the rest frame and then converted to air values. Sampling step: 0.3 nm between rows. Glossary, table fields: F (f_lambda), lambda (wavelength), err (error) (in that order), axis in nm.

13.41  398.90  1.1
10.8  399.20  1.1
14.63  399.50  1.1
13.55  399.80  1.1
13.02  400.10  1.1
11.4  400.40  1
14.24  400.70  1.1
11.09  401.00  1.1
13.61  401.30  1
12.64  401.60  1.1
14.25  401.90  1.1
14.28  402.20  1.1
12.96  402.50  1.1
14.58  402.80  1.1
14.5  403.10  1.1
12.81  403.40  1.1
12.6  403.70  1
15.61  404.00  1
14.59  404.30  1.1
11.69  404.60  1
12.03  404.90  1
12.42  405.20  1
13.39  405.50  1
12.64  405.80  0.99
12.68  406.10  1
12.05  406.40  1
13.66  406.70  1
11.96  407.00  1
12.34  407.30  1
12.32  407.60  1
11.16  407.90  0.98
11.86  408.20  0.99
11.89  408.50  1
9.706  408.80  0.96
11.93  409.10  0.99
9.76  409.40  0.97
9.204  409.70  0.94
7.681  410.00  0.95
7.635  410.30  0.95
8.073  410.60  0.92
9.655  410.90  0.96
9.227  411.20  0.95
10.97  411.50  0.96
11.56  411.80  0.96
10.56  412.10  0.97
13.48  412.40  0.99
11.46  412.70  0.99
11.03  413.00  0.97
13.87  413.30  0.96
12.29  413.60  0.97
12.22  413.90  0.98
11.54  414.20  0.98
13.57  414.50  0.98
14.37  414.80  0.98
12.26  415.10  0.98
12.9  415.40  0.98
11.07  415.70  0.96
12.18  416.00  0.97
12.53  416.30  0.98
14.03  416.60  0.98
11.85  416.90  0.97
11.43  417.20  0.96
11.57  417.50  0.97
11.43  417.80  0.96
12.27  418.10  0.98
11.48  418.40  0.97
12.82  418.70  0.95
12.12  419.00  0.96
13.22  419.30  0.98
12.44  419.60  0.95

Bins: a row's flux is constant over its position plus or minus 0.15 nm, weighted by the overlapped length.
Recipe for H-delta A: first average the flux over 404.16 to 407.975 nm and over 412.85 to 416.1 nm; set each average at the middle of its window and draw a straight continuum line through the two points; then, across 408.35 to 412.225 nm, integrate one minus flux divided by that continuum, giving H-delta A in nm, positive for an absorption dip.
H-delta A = 0.83 nm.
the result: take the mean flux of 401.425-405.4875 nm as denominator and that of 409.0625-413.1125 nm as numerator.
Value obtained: 0.75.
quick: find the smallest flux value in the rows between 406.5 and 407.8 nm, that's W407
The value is 11.96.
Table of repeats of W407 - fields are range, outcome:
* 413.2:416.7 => 11.07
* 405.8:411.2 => 7.635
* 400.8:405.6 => 11.09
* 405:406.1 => 12.42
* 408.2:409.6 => 9.706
